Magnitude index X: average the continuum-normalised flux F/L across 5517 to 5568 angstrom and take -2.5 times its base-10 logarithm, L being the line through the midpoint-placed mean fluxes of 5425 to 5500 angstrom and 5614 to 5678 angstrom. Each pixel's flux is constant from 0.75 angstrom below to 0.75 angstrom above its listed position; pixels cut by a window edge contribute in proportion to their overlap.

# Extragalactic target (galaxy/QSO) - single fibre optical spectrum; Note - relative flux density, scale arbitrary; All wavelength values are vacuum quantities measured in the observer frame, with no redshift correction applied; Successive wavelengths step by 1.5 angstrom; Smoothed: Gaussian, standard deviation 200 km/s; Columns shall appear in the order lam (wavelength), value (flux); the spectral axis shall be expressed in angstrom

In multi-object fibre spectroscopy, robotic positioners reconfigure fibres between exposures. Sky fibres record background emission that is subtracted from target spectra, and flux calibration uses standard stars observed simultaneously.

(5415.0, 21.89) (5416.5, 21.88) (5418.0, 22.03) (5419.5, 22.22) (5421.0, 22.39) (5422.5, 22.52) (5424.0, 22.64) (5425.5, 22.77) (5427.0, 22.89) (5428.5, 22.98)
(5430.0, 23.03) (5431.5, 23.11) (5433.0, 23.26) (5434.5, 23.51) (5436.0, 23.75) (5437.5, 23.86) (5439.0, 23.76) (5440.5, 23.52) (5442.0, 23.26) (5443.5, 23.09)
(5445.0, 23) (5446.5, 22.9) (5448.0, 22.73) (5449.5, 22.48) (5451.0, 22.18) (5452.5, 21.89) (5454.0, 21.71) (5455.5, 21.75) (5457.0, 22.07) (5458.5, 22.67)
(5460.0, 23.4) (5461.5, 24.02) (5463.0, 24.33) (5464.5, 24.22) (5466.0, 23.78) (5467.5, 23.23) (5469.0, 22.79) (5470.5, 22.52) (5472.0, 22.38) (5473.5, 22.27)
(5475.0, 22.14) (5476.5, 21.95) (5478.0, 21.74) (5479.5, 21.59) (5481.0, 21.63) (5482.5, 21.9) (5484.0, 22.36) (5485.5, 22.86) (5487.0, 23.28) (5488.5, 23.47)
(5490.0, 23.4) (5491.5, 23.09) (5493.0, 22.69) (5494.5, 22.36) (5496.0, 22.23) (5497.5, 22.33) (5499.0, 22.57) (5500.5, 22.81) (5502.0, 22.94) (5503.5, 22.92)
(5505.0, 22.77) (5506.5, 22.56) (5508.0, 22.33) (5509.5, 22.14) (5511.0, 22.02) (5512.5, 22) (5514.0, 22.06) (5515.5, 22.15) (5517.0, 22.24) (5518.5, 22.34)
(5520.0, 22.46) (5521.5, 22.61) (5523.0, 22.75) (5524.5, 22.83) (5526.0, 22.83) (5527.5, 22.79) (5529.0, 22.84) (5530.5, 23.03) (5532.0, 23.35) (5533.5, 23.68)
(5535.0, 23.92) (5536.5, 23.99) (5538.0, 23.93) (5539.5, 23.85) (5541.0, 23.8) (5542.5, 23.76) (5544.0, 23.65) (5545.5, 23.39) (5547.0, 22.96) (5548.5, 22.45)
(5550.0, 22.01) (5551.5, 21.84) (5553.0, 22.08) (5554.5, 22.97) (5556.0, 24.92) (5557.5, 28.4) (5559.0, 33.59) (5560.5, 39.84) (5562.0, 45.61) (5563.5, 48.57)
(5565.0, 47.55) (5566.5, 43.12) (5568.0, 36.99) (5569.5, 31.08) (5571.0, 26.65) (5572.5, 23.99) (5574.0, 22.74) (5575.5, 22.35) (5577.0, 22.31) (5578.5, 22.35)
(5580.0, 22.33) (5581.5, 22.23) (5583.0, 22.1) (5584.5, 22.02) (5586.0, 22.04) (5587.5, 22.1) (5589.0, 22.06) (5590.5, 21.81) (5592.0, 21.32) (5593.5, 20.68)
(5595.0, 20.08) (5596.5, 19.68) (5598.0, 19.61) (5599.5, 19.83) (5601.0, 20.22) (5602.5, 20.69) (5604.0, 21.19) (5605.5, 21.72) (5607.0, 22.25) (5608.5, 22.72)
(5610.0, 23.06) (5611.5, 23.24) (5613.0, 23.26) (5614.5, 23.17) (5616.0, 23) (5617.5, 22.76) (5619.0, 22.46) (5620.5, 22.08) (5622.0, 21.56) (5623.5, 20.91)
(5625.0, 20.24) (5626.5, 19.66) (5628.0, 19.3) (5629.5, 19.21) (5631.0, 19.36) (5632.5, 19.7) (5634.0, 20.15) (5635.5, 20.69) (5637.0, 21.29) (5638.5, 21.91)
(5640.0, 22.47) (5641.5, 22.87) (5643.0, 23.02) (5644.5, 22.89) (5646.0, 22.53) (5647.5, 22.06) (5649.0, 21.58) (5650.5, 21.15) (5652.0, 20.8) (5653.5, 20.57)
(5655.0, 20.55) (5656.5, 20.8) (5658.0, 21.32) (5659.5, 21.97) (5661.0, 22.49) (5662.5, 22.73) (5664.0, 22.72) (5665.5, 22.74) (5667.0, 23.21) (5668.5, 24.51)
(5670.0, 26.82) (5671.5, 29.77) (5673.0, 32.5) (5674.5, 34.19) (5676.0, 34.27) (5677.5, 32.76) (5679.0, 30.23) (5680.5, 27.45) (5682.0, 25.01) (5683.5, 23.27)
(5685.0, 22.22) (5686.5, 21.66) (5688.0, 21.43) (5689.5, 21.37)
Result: -0.178 mag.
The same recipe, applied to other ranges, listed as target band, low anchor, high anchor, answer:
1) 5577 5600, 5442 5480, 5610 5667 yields 0.03 mag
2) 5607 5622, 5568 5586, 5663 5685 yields 0.12 mag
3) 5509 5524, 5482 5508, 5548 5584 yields 0.11 mag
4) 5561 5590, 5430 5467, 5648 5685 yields -0.19 mag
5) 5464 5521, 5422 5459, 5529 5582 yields 0.11 mag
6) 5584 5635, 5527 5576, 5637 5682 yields 0.22 mag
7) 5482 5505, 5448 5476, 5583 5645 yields -0.01 mag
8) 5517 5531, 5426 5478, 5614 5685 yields 0.02 mag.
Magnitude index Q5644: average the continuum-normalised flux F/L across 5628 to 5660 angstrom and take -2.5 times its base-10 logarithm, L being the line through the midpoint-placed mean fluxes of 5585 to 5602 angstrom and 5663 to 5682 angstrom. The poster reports 0.202 mag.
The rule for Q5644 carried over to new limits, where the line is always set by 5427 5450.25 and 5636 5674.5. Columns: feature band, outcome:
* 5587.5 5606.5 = 0.12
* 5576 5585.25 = 0.05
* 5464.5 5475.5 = 0.02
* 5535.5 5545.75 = -0.03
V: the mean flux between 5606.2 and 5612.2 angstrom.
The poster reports 22.8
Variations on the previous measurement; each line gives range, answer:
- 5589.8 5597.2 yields 20.7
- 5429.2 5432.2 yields 23.1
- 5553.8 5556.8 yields 24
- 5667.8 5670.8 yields 25.8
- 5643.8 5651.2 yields 22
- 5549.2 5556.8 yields 22.8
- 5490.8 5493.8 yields 22.9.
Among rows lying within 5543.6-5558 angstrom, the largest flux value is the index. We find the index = 28.4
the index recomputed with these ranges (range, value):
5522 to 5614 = 48.57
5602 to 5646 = 23.26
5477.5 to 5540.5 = 23.99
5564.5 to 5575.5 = 47.55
